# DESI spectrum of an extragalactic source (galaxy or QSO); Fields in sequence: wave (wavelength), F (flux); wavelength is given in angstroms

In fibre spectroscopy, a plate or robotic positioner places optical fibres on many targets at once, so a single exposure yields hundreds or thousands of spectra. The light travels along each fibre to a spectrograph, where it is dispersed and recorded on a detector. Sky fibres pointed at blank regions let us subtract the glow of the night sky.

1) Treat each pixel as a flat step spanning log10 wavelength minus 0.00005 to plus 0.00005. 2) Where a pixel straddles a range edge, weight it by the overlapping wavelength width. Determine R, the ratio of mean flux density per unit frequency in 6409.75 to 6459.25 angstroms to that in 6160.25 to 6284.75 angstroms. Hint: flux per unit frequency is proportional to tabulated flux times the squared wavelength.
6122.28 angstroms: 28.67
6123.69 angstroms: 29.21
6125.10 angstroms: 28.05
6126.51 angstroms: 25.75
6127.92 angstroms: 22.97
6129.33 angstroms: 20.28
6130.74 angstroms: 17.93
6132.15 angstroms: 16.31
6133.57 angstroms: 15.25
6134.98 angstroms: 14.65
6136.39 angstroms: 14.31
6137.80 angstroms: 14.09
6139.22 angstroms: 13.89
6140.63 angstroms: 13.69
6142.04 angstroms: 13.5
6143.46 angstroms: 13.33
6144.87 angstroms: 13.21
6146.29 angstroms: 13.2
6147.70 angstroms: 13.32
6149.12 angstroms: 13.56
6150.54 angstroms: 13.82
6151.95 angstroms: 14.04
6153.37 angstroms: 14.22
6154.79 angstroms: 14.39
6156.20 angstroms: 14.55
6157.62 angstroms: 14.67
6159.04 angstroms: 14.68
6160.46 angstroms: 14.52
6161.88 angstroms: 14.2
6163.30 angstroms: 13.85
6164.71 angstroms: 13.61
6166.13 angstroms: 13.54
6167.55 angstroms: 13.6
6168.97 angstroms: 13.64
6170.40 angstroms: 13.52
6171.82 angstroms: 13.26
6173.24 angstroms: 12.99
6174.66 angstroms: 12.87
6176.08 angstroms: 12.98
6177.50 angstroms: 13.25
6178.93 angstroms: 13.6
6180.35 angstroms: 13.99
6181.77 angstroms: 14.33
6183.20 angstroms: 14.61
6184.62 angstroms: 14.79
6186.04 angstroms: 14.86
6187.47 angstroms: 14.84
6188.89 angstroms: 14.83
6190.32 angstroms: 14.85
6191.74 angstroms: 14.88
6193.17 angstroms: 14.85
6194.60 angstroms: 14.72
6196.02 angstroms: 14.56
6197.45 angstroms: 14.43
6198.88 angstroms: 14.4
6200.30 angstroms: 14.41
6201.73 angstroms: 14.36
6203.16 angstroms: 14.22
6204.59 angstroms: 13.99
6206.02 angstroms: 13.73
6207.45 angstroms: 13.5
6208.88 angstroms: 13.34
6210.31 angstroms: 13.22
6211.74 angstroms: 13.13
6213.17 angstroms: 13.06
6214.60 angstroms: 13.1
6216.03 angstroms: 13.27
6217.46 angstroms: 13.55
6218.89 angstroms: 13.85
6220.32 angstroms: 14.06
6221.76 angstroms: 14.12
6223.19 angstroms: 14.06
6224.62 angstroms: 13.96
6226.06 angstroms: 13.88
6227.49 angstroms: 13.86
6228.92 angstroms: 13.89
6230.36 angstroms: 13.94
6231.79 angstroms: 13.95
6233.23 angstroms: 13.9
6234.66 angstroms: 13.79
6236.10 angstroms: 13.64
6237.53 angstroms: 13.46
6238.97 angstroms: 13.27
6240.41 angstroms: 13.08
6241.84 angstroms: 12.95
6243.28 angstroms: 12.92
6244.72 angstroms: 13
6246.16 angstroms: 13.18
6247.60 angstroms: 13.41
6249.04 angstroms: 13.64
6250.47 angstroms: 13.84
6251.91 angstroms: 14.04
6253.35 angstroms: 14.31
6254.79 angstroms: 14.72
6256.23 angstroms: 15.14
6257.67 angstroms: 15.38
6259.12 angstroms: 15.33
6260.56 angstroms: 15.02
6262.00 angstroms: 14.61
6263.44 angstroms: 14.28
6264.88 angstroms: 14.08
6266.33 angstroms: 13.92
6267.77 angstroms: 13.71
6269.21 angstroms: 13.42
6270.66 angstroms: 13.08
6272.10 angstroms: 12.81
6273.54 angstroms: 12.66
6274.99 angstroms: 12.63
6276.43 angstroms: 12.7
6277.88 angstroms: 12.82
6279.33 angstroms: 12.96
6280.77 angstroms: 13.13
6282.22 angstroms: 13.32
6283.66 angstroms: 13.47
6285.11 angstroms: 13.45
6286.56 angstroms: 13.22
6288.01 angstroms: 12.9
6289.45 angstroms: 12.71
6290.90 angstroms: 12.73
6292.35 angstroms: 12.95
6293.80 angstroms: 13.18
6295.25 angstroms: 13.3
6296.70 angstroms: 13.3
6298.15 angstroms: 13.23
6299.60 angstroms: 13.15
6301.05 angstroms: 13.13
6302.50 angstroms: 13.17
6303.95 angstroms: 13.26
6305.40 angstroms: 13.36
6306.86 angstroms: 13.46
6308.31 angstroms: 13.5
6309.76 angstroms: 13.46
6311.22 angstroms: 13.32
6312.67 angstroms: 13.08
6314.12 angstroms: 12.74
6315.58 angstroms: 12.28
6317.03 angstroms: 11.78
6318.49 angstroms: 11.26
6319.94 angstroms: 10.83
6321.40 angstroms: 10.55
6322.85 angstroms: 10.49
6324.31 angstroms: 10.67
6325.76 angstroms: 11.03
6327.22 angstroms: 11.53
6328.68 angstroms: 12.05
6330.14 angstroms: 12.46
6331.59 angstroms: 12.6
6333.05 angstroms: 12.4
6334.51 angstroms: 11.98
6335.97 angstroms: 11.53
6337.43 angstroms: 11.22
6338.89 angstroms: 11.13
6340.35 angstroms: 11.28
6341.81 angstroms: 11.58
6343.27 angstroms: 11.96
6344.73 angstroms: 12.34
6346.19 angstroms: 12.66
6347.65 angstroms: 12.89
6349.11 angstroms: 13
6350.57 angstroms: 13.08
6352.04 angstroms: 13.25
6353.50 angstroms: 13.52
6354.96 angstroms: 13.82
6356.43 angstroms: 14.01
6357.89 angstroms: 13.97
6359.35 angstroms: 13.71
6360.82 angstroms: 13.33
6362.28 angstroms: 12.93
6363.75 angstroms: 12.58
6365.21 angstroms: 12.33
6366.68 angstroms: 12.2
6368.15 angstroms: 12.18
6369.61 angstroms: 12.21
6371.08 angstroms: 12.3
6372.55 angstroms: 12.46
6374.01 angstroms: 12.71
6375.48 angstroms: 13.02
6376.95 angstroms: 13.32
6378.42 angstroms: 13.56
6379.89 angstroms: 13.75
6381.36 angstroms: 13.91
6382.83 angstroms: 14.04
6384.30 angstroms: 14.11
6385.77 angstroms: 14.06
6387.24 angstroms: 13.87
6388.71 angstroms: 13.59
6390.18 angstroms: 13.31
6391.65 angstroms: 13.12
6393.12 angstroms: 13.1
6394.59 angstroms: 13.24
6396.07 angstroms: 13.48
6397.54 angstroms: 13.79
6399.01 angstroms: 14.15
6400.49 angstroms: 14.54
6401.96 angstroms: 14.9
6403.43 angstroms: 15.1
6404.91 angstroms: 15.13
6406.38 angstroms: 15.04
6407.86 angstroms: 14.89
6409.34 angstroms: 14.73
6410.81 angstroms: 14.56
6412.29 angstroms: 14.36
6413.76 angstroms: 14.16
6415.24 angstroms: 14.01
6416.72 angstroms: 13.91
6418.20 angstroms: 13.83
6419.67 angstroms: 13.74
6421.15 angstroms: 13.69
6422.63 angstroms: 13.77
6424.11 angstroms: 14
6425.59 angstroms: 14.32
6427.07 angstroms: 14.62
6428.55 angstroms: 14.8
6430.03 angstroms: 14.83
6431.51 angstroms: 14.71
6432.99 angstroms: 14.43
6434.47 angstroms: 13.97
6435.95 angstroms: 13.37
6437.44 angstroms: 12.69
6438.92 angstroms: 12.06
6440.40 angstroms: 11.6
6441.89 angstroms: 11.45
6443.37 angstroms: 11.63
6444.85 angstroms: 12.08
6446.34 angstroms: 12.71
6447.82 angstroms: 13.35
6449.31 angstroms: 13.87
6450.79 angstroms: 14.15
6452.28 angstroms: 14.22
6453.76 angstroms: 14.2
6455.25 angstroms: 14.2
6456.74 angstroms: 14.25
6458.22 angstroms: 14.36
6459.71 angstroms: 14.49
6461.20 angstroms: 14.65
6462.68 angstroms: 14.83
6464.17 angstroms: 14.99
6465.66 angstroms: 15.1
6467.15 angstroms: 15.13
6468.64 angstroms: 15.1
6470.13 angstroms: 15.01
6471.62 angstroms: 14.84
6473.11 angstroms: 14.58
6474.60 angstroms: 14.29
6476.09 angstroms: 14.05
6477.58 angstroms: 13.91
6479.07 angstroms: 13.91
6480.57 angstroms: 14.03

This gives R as 1.1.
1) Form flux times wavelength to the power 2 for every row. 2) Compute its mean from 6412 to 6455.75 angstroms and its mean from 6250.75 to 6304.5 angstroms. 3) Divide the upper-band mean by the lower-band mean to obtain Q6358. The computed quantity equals 1.1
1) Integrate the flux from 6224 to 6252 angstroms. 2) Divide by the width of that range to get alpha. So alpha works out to 13.6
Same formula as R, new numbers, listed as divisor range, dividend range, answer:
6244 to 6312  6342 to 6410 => 1.03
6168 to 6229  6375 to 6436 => 1.08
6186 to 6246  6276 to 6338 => 0.93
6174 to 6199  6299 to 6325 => 0.90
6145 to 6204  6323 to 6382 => 0.94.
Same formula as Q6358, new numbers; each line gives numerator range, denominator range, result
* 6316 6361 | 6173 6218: 0.91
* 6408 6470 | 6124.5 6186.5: 1.02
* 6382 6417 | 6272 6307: 1.12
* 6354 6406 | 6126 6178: 0.99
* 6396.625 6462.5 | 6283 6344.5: 1.17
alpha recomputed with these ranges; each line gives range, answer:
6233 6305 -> 13.5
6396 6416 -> 14.5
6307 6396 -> 12.7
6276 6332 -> 12.6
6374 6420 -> 14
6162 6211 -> 14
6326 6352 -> 12.1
